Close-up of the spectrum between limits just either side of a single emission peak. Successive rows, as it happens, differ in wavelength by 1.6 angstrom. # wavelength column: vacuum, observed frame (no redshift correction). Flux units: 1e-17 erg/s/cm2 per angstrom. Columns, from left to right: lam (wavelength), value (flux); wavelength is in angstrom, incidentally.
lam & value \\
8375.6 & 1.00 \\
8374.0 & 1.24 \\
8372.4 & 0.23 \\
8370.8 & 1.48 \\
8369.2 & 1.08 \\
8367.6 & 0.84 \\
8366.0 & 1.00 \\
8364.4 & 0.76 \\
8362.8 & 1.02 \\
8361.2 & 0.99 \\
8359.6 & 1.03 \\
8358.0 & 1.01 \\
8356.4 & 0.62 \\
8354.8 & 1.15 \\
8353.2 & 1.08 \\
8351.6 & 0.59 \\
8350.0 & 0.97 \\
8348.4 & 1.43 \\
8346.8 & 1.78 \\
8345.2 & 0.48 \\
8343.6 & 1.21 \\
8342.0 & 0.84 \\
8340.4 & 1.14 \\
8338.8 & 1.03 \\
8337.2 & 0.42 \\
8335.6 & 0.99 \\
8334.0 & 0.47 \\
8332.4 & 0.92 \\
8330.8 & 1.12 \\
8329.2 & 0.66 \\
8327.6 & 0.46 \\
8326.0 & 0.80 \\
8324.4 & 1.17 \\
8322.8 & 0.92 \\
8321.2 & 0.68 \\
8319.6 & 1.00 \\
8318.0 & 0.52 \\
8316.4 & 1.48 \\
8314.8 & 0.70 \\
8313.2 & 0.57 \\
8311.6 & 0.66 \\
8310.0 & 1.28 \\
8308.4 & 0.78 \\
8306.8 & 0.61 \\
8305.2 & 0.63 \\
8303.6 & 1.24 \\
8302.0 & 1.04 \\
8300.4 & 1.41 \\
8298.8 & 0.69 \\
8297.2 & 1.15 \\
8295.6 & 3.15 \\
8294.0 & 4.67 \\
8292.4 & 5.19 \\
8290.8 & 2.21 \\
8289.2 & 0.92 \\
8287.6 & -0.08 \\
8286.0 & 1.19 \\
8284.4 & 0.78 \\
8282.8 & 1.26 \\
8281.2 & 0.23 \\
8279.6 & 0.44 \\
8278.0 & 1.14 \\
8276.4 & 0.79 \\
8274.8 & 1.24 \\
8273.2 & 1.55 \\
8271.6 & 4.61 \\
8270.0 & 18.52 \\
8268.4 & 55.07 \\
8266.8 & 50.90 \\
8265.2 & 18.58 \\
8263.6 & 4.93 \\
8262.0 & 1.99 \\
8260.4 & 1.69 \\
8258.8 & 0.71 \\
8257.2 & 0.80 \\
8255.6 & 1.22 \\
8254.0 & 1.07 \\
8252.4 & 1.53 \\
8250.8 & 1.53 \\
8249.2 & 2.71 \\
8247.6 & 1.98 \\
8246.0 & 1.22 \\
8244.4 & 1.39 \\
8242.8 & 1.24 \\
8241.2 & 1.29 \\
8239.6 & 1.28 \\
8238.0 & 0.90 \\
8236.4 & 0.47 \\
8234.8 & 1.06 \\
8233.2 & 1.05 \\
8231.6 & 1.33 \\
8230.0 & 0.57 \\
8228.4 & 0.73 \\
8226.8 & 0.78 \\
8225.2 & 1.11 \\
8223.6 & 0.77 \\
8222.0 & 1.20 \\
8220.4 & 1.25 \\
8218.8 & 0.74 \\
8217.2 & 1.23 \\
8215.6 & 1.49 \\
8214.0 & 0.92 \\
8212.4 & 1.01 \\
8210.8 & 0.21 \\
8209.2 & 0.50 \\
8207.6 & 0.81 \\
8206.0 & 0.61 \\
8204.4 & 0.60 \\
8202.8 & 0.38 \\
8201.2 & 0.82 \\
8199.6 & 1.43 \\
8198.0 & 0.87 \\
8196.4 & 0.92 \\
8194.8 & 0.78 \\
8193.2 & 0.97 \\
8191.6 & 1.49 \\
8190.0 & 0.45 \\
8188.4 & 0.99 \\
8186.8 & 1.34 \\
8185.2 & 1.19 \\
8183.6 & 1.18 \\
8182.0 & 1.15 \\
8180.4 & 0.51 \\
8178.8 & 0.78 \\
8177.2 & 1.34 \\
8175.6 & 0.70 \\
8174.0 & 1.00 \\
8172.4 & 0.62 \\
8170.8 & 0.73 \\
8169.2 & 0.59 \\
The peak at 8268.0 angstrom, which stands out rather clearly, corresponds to H-alpha 6563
